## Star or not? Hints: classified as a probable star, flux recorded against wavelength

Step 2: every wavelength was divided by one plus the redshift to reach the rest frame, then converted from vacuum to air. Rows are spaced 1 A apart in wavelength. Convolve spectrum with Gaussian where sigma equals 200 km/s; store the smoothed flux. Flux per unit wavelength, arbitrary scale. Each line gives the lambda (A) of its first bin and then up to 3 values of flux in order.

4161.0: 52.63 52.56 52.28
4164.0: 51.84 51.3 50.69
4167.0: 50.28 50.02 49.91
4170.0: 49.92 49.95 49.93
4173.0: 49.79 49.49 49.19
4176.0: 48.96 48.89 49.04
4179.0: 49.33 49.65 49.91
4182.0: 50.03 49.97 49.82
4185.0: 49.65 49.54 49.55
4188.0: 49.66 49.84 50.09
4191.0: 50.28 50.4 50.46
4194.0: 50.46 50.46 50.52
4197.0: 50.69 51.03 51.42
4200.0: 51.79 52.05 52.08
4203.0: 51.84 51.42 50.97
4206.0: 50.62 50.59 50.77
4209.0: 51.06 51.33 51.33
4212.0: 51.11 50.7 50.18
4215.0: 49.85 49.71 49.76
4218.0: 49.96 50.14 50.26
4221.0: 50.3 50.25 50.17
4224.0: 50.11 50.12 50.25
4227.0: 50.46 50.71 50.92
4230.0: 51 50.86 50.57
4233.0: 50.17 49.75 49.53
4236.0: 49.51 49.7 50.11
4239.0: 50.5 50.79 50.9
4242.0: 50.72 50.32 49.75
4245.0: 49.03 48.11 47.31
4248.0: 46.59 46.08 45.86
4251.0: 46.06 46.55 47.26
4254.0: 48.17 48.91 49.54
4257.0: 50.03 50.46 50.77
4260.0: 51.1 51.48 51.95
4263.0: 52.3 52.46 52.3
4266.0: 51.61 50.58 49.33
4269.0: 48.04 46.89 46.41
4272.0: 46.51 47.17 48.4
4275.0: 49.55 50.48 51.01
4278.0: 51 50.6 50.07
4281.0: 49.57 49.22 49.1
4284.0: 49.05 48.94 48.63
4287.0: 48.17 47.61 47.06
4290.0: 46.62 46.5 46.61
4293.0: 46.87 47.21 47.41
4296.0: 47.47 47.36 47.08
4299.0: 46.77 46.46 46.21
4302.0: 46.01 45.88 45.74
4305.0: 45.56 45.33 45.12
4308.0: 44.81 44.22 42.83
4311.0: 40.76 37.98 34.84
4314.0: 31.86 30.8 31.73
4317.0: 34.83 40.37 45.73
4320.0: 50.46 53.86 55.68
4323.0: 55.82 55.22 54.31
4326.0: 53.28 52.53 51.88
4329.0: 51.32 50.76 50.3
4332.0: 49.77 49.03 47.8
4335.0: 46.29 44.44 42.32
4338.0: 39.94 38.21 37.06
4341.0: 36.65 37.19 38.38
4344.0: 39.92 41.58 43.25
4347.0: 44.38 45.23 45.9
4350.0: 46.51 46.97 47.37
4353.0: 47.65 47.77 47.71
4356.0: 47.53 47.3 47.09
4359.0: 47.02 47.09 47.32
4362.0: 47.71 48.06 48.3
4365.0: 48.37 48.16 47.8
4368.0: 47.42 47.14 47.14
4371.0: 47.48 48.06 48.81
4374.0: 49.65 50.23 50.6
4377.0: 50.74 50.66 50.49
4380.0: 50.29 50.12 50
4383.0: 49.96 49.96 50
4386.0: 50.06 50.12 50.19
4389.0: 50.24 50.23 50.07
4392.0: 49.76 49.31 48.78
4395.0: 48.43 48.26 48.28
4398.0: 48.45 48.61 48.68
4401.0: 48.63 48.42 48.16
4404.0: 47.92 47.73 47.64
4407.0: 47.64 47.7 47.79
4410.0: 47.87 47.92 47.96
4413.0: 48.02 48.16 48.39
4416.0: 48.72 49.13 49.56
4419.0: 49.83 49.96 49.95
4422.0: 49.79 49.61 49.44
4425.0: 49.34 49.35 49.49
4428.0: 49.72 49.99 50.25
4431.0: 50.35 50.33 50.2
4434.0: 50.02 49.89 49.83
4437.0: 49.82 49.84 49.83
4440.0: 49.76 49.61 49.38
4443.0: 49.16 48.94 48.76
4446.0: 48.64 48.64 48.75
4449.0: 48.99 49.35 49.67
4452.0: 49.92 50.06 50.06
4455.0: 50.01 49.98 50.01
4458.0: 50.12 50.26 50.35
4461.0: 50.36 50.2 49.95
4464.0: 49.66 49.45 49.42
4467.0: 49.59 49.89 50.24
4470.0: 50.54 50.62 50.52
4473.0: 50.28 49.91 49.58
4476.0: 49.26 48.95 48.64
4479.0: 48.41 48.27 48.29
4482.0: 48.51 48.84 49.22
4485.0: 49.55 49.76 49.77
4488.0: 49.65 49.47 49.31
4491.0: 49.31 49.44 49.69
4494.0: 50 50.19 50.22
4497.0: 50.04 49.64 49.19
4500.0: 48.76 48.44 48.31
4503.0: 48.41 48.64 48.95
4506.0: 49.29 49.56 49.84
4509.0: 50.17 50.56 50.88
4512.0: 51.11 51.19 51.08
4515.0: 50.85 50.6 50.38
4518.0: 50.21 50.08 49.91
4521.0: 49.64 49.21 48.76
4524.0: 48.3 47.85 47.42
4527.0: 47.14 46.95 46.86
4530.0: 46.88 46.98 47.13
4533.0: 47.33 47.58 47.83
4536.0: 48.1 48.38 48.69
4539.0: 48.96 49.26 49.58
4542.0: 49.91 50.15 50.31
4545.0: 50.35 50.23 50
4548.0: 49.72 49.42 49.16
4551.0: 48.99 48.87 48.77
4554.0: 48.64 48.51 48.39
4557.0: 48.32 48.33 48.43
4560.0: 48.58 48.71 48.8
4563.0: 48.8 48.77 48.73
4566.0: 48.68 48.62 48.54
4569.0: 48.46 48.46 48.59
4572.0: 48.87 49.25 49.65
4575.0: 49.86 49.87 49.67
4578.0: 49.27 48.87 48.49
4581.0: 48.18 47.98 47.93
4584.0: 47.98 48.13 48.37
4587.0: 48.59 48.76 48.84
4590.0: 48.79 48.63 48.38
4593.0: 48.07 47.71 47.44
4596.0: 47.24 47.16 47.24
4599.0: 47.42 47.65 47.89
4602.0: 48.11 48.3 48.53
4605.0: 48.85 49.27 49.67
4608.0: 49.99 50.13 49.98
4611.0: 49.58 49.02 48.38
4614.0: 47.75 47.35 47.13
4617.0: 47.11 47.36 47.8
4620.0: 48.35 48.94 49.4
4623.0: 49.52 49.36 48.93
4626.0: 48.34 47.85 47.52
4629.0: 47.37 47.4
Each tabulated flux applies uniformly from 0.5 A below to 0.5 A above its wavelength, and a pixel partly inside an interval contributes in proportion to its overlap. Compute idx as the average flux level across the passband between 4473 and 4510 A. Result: 49.3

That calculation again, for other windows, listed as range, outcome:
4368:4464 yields 49.3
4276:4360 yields 46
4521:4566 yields 48.6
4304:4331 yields 45.6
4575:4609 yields 48.4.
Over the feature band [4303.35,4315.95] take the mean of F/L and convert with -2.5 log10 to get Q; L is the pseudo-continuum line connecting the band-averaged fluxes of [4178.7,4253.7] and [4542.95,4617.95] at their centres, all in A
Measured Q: 0.22 mag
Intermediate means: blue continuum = 50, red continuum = 48.7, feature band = 40.6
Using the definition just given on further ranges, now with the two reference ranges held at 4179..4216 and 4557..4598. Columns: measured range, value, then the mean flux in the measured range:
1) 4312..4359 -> 0.11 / 45.1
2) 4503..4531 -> -0.01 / 49.3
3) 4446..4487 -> -0.01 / 49.6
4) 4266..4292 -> 0.03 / 48.7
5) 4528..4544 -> 0.01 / 48.3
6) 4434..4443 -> -0.01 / 49.7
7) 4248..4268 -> 0.01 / 49.6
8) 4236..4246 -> 0.01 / 50.1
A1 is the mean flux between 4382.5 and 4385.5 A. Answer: 50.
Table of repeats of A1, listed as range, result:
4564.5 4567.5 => 48.7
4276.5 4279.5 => 50.9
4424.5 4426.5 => 49.3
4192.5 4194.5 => 50.5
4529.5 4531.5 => 46.9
